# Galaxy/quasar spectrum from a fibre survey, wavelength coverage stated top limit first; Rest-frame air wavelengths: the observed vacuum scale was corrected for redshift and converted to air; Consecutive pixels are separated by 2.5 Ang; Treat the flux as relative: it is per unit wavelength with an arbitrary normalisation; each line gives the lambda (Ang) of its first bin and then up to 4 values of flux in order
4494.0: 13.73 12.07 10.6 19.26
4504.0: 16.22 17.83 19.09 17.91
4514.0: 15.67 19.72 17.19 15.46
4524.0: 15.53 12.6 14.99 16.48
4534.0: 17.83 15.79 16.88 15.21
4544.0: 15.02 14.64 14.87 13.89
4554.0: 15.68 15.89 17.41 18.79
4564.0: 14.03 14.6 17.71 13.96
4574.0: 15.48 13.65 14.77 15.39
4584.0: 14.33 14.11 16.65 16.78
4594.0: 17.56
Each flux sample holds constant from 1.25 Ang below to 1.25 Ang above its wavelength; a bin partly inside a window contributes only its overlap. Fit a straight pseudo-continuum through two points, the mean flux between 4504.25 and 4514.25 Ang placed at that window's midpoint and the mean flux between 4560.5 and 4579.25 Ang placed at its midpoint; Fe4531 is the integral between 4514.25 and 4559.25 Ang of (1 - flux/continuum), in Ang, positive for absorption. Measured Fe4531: 2.2 Ang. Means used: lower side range 17.7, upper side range 15.4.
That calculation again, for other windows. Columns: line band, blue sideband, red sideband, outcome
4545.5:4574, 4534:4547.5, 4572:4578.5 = -1.01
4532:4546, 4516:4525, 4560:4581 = 0.17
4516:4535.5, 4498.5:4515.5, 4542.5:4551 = -0.19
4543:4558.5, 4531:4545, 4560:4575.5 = 0.87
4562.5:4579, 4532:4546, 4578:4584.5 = 0.25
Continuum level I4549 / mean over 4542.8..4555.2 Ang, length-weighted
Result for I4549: 14.8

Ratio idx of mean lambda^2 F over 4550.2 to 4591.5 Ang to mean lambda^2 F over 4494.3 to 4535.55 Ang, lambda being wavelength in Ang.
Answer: 0.98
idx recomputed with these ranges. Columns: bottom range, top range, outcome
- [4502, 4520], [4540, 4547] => 0.86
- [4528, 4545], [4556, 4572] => 1.02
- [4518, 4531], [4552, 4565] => 1.09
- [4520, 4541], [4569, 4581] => 0.97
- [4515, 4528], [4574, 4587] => 0.93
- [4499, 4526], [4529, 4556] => 0.93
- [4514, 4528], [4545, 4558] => 0.95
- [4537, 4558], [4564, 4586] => 0.99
